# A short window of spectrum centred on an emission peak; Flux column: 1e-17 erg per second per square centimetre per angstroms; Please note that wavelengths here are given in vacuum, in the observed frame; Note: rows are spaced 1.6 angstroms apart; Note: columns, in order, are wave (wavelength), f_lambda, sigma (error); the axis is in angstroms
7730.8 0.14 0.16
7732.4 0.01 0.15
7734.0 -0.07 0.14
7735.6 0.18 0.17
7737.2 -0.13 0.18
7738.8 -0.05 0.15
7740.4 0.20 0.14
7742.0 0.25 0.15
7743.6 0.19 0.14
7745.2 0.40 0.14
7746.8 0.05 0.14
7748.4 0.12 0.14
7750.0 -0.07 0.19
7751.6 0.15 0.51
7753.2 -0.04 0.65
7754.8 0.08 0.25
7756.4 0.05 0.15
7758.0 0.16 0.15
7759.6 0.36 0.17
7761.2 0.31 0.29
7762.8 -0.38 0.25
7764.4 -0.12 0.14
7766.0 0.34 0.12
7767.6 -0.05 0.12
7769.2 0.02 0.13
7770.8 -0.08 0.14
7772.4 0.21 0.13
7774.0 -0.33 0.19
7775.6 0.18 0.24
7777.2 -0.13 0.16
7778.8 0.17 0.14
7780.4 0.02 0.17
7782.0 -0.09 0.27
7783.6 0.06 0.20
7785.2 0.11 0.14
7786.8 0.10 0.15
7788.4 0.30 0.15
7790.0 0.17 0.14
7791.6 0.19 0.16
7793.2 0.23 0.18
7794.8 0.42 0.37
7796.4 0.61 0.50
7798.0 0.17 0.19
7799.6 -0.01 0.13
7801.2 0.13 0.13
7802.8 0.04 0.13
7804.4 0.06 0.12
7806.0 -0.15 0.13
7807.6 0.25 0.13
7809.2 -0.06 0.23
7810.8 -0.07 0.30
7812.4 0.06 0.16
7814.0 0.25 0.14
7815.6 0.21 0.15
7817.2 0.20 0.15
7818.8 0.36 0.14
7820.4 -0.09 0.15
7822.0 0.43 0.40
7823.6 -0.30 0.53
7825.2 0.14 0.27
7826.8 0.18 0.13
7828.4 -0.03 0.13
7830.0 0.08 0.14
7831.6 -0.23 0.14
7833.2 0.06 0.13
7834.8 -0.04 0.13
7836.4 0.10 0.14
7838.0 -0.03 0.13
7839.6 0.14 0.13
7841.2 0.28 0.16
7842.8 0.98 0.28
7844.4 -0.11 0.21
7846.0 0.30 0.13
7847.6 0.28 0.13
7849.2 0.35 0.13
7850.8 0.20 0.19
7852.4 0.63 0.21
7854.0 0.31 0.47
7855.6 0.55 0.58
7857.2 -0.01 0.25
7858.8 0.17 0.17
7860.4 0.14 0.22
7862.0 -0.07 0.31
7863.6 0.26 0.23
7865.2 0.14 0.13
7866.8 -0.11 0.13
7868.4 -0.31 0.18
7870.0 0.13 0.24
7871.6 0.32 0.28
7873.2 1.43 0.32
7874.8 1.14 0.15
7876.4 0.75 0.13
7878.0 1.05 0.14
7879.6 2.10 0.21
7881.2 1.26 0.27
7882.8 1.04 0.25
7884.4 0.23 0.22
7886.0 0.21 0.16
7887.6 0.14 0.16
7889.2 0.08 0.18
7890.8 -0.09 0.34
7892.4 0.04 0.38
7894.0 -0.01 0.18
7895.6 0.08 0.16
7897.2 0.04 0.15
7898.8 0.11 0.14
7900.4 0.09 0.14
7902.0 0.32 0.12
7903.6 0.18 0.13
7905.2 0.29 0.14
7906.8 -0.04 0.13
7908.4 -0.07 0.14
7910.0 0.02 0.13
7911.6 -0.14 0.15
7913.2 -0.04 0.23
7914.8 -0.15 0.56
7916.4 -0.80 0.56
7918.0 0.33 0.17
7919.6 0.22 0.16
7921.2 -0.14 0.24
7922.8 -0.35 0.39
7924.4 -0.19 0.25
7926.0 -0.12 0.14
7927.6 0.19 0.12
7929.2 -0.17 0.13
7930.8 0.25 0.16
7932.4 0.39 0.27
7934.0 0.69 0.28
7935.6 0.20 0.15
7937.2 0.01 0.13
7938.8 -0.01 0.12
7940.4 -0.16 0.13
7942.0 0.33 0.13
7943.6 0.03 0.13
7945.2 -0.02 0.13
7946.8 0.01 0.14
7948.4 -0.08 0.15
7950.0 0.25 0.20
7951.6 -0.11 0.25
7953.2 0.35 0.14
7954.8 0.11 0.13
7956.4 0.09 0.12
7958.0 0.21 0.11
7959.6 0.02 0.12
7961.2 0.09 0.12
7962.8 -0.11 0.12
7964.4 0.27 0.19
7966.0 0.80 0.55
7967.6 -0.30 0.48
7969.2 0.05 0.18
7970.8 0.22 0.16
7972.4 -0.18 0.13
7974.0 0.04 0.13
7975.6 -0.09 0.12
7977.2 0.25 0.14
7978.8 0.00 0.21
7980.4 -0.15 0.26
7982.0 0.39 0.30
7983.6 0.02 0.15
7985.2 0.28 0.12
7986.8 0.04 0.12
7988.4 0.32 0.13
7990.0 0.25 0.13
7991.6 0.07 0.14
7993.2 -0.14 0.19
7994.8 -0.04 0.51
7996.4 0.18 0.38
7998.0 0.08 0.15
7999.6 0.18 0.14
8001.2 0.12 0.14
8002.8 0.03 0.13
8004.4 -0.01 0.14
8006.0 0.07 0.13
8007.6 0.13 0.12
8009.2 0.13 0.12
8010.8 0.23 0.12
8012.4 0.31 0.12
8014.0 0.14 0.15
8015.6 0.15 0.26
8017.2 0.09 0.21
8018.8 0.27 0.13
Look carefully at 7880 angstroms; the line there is [O II]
